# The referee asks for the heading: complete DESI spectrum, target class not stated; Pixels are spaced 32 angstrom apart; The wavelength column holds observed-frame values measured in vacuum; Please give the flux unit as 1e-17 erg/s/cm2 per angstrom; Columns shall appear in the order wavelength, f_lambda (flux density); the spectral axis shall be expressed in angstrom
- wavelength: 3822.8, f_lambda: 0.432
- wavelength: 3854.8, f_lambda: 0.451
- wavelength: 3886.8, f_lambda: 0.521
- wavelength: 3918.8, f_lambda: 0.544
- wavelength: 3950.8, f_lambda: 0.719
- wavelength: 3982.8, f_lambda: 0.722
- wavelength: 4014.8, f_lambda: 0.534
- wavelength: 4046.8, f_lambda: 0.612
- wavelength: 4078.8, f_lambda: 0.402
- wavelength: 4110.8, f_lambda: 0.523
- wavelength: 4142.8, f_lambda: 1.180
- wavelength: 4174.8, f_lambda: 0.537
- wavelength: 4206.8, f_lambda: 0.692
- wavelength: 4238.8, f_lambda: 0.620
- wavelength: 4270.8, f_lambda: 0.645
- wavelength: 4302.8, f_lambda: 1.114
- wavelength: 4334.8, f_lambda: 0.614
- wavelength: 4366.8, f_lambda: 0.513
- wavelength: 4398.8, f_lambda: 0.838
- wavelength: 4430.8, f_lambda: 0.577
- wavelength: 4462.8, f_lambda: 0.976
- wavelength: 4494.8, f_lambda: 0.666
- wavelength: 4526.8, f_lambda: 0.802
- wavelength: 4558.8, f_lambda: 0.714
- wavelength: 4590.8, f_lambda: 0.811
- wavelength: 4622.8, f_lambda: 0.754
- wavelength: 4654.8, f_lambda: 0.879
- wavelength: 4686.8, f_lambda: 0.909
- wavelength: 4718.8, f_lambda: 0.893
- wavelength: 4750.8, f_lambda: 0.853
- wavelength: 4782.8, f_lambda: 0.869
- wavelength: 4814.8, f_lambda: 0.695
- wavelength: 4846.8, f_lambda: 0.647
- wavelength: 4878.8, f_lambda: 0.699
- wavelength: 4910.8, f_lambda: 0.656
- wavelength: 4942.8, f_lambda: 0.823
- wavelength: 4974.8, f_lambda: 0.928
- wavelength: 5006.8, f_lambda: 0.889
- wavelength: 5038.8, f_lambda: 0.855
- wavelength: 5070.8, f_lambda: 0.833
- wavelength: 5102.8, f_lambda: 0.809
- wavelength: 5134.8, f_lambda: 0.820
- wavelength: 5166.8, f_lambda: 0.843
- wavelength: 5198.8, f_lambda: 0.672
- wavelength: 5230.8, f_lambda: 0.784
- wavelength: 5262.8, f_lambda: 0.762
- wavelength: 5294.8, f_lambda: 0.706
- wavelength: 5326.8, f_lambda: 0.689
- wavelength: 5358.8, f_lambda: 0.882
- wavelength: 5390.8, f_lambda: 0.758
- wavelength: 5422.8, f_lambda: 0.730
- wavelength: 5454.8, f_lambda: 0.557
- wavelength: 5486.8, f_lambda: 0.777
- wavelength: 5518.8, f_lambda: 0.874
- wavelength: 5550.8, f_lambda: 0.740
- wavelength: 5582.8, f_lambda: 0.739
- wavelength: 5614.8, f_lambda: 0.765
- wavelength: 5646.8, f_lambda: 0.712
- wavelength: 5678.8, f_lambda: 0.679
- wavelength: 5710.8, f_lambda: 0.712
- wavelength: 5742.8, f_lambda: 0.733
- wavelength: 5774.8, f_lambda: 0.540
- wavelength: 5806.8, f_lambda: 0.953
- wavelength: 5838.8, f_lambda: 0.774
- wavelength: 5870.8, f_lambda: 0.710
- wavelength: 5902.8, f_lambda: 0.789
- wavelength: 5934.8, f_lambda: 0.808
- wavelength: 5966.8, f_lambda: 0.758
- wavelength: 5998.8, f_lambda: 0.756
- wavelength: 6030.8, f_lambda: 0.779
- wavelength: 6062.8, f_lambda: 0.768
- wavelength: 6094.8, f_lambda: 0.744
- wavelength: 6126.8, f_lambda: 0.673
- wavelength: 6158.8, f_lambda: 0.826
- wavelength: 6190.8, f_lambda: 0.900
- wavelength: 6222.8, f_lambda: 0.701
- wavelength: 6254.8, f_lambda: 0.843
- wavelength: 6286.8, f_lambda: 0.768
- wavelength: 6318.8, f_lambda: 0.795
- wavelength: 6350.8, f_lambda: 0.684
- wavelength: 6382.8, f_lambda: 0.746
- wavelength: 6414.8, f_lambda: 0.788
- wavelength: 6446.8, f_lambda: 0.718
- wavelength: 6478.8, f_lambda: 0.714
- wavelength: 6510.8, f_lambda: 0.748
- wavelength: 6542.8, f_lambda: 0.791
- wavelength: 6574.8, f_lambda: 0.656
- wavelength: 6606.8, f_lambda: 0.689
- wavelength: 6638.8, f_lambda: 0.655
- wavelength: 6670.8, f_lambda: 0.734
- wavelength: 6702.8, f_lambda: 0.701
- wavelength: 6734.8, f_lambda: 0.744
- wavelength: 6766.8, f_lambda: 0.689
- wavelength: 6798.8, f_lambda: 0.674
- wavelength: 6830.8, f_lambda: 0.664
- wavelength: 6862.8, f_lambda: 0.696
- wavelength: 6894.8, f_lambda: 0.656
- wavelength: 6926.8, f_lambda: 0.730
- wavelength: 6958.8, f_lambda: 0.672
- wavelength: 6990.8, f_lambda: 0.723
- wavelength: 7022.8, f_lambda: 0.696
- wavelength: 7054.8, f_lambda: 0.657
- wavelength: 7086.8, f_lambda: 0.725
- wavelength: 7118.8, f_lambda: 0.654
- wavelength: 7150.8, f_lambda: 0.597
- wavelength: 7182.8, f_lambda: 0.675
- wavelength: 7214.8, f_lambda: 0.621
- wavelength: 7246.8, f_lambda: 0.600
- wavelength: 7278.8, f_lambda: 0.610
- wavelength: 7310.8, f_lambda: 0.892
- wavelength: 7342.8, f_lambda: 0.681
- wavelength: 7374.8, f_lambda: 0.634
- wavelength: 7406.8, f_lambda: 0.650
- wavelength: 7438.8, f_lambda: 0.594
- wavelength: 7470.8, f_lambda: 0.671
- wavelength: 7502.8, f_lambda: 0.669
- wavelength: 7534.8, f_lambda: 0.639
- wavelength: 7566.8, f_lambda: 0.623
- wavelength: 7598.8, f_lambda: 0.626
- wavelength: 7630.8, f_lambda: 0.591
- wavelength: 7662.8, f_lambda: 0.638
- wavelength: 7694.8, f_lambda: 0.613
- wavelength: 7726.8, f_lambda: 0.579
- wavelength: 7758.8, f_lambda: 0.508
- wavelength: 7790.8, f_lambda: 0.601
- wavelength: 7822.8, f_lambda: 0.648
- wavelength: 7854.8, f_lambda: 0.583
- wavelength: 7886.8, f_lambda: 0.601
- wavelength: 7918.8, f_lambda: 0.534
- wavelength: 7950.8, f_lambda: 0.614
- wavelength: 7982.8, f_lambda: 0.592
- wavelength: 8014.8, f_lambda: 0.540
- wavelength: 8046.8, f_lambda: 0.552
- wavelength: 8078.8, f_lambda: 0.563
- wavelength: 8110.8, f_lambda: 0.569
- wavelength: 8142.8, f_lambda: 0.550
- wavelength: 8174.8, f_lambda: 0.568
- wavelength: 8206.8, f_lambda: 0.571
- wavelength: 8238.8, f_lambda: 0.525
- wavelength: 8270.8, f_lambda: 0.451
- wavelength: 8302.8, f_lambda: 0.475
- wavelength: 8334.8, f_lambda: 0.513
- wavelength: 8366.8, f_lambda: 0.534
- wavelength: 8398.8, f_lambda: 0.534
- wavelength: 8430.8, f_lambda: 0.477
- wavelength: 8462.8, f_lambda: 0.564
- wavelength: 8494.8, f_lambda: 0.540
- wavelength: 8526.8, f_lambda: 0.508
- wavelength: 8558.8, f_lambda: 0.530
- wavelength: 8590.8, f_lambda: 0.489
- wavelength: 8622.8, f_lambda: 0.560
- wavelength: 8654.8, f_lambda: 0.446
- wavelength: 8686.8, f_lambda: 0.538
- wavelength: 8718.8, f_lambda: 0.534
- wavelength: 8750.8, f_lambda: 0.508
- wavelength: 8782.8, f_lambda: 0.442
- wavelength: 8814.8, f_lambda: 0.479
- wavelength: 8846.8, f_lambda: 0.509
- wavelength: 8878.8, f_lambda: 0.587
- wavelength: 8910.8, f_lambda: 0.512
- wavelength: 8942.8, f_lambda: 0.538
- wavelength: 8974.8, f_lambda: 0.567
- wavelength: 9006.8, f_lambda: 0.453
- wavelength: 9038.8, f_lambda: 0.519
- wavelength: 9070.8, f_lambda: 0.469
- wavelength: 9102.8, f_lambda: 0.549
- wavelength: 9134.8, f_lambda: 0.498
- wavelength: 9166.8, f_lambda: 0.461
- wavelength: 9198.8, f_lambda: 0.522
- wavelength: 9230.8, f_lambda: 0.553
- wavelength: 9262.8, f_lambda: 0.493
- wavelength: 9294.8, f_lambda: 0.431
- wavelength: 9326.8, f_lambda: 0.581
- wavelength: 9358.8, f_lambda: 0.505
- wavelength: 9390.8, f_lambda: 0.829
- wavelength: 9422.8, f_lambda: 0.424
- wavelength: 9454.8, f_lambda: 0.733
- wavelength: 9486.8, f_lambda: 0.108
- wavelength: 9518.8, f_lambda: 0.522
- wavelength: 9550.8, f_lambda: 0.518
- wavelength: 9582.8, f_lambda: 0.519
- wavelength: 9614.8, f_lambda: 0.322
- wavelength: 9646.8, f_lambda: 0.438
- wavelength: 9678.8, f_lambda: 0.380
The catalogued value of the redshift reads 0.113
